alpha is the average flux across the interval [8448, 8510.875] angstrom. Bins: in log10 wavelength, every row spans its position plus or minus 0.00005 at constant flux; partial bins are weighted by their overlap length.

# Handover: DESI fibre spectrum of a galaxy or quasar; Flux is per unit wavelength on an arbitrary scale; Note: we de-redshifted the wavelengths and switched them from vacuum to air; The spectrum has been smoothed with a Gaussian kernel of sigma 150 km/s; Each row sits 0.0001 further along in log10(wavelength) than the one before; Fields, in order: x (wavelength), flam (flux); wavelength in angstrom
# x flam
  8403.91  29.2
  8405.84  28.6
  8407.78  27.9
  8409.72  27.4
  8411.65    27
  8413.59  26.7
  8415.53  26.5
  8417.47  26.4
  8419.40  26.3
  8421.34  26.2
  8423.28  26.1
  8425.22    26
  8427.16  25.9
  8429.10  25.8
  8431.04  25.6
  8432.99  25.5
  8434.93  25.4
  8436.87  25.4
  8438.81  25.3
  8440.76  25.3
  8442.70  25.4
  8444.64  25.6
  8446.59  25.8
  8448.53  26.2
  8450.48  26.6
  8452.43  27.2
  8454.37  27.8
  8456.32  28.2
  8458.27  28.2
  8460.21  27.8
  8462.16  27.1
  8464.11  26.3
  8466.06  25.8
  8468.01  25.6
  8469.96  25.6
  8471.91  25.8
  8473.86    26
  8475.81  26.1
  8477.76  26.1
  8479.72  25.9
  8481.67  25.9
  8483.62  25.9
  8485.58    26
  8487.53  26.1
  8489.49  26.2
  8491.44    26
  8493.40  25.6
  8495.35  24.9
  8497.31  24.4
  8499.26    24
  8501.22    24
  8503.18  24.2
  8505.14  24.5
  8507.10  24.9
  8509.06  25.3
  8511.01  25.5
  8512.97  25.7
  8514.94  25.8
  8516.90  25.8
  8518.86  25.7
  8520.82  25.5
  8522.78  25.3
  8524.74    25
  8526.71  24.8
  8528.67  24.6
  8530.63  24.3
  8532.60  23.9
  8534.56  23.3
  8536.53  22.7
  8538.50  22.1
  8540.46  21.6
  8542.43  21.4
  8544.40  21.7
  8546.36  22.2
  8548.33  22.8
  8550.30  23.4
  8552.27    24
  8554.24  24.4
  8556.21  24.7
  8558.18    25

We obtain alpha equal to 25.9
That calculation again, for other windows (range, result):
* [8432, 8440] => 25.4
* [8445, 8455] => 26.6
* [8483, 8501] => 25.4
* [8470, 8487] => 25.9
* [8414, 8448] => 25.8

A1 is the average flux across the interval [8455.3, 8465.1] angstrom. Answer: 27.5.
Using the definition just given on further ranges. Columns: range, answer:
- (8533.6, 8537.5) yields 23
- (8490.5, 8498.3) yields 25.2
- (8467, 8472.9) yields 25.7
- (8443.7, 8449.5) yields 25.9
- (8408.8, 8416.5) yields 26.9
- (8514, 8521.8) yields 25.7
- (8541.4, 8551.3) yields 22.3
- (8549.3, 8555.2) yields 23.9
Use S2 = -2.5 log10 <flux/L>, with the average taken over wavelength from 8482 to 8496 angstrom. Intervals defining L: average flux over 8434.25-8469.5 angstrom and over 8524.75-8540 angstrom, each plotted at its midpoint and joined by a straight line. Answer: -0.03 mag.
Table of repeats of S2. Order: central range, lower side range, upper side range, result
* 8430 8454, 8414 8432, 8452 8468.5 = 0.034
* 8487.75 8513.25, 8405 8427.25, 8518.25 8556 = -0.020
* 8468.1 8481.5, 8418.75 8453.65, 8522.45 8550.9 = -0.044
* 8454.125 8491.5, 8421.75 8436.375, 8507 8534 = -0.039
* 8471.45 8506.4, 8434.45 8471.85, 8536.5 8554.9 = -0.022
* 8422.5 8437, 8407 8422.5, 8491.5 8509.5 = 0.029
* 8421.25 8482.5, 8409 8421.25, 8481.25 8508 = -0.008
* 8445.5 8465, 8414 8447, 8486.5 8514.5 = -0.064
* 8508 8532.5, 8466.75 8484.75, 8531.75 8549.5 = -0.077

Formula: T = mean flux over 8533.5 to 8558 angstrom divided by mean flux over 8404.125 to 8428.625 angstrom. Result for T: 0.86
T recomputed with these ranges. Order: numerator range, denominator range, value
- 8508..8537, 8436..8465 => 0.94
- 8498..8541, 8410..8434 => 0.94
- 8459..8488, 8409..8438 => 1.00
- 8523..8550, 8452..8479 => 0.87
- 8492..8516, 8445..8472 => 0.93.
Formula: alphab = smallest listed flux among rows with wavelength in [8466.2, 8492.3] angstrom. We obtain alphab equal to 25.6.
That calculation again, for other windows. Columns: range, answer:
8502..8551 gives 21.4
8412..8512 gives 24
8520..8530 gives 24.6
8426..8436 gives 25.4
